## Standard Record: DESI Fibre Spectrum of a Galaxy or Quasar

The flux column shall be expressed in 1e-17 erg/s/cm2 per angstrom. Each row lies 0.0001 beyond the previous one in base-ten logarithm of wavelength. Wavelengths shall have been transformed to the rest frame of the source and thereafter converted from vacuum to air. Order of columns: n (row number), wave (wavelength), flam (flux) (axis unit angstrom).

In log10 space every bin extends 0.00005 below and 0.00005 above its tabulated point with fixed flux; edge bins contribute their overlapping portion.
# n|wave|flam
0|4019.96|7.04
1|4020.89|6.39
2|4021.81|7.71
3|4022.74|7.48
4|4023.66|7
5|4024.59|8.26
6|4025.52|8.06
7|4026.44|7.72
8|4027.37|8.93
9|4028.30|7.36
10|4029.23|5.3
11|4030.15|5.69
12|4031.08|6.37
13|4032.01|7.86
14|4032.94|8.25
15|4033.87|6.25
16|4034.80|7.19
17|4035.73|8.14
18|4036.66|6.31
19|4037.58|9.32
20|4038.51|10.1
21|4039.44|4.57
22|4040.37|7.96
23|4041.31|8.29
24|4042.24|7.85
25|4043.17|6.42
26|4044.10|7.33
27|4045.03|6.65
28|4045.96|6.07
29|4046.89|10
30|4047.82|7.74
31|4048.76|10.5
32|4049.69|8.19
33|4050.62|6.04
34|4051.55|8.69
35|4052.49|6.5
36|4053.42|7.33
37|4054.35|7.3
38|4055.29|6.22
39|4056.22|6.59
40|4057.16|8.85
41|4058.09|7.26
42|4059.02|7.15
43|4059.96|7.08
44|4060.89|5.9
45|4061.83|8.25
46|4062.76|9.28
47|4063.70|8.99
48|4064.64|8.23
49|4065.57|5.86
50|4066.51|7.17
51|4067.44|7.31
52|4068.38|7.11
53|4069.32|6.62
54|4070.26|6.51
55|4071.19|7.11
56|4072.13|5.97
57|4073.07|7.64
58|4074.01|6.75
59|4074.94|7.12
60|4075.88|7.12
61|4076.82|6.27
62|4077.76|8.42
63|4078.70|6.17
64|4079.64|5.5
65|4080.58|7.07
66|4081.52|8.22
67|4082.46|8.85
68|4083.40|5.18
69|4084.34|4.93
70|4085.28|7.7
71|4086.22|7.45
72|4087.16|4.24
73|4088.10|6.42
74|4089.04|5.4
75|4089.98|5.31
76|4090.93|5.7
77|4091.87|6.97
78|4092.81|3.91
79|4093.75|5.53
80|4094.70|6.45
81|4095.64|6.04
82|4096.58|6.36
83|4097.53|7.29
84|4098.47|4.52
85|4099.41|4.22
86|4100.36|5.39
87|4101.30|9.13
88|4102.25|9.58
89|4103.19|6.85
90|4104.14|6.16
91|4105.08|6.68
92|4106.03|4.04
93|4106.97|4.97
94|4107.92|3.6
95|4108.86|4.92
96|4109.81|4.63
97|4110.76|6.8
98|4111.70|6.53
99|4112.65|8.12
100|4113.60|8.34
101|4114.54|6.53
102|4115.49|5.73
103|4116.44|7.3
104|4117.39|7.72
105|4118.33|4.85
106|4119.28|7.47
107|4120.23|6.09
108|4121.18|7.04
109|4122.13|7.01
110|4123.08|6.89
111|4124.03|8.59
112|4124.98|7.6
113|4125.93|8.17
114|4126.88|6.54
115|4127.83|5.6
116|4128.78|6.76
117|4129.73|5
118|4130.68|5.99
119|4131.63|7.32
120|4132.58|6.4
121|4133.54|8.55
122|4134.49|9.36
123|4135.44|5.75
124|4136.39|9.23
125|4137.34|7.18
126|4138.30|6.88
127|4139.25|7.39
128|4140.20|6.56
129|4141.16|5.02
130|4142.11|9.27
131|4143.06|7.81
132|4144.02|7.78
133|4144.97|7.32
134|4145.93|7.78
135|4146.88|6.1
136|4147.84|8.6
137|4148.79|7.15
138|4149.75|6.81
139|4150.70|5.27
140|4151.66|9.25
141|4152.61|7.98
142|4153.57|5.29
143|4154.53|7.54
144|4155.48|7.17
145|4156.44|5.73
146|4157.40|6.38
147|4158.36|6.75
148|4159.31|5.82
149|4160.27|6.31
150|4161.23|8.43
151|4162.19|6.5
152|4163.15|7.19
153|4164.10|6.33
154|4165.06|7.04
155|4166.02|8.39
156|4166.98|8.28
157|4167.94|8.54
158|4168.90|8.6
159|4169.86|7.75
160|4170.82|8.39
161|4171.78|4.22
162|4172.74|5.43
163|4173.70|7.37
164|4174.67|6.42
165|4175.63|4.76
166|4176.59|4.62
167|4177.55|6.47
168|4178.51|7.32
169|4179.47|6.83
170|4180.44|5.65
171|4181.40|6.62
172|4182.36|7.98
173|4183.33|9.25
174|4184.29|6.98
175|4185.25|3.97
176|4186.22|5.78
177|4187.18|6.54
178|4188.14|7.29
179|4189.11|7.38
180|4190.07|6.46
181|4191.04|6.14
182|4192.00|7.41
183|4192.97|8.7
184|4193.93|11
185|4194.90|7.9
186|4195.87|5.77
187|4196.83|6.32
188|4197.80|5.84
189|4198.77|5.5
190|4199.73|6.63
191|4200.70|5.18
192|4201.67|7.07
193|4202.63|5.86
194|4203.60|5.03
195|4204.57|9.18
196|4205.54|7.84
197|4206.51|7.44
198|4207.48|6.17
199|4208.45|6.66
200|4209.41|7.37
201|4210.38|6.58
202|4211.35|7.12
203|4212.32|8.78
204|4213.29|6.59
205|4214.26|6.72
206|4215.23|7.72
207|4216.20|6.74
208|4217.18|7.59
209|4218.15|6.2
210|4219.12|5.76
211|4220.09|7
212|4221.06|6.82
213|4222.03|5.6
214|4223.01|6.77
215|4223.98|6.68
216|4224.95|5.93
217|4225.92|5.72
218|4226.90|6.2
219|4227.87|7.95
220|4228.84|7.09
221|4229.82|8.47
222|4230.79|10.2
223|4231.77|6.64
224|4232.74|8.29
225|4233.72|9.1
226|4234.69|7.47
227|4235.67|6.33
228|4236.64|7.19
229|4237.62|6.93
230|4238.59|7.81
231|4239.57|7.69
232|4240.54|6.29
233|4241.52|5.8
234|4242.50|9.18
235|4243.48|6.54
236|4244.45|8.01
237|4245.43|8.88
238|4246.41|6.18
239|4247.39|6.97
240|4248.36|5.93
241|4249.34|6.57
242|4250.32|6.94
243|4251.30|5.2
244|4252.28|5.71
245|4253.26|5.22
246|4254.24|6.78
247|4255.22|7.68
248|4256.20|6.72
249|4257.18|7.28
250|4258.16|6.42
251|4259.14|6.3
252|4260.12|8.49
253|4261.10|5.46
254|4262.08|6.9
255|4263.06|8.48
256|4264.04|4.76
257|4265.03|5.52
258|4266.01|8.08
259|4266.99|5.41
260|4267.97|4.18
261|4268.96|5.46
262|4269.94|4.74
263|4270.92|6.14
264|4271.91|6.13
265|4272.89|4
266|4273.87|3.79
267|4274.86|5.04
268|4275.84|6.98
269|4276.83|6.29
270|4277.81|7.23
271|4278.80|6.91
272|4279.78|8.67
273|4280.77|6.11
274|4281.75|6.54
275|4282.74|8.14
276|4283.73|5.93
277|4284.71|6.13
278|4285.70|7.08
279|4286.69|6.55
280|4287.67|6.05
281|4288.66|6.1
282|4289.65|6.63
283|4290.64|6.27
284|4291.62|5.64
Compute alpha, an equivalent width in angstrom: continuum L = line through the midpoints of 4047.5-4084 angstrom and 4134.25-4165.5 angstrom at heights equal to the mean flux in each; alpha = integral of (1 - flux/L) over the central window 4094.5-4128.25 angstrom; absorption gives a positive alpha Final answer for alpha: 3.2 angstrom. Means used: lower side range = 7.27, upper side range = 7.1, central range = 6.5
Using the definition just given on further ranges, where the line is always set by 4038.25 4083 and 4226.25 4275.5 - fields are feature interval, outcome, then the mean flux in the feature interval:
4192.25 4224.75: -0.3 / 6.91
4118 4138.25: 0.3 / 7.03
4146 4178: 0.5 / 6.89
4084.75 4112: 4.8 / 5.95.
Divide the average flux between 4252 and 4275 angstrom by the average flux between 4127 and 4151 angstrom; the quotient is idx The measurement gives 0.9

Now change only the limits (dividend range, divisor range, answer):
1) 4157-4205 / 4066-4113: 1.08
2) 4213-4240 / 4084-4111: 1.21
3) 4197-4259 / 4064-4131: 1.06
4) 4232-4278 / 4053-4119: 0.99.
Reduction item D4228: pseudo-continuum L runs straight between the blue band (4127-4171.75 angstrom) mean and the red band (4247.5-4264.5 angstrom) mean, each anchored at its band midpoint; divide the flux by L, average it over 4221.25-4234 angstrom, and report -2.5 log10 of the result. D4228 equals -0.08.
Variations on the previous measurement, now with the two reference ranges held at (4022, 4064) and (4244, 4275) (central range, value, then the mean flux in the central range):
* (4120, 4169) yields -0.04 mag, 7.15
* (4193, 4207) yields -0.06 mag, 6.95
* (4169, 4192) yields 0.02 mag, 6.56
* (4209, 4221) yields -0.08 mag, 7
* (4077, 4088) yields 0.09 mag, 6.68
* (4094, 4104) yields 0.10 mag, 6.54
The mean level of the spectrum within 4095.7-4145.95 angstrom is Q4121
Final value 6.75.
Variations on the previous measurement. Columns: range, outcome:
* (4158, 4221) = 6.88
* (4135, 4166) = 7.07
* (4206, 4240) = 7.12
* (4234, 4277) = 6.46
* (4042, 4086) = 7.25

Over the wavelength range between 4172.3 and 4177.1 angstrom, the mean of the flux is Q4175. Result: 5.72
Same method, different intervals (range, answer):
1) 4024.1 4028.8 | 8.03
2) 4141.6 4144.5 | 8.26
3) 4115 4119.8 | 6.61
